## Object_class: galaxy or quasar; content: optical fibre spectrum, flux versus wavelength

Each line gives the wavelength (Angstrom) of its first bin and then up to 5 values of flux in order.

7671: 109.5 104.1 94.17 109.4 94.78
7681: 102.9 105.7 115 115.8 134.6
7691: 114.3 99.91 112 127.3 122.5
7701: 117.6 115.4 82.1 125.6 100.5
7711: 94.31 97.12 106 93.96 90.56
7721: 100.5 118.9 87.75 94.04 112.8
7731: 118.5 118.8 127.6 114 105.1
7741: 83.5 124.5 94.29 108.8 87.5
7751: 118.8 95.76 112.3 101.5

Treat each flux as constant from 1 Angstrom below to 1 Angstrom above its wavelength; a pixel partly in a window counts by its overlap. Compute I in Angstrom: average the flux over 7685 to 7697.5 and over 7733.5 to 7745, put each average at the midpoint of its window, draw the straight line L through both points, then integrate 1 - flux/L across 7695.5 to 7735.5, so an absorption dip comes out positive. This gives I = 2.06 Angstrom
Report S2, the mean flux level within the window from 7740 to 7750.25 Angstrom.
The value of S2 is 100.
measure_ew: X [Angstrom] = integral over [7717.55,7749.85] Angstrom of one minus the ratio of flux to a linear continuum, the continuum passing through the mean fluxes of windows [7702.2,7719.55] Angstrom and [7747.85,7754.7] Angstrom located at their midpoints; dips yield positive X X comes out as -1.2 Angstrom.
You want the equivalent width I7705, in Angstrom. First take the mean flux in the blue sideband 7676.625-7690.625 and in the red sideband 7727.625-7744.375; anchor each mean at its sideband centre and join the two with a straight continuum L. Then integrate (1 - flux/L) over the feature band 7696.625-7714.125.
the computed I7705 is 0.5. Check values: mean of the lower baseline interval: 111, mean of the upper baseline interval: 112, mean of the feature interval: 108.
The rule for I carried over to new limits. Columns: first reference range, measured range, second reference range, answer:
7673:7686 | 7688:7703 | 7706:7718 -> -2.15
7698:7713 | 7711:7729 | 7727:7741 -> 1.76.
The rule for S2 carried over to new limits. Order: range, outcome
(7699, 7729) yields 103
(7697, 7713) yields 109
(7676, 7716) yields 110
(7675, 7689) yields 108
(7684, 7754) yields 108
